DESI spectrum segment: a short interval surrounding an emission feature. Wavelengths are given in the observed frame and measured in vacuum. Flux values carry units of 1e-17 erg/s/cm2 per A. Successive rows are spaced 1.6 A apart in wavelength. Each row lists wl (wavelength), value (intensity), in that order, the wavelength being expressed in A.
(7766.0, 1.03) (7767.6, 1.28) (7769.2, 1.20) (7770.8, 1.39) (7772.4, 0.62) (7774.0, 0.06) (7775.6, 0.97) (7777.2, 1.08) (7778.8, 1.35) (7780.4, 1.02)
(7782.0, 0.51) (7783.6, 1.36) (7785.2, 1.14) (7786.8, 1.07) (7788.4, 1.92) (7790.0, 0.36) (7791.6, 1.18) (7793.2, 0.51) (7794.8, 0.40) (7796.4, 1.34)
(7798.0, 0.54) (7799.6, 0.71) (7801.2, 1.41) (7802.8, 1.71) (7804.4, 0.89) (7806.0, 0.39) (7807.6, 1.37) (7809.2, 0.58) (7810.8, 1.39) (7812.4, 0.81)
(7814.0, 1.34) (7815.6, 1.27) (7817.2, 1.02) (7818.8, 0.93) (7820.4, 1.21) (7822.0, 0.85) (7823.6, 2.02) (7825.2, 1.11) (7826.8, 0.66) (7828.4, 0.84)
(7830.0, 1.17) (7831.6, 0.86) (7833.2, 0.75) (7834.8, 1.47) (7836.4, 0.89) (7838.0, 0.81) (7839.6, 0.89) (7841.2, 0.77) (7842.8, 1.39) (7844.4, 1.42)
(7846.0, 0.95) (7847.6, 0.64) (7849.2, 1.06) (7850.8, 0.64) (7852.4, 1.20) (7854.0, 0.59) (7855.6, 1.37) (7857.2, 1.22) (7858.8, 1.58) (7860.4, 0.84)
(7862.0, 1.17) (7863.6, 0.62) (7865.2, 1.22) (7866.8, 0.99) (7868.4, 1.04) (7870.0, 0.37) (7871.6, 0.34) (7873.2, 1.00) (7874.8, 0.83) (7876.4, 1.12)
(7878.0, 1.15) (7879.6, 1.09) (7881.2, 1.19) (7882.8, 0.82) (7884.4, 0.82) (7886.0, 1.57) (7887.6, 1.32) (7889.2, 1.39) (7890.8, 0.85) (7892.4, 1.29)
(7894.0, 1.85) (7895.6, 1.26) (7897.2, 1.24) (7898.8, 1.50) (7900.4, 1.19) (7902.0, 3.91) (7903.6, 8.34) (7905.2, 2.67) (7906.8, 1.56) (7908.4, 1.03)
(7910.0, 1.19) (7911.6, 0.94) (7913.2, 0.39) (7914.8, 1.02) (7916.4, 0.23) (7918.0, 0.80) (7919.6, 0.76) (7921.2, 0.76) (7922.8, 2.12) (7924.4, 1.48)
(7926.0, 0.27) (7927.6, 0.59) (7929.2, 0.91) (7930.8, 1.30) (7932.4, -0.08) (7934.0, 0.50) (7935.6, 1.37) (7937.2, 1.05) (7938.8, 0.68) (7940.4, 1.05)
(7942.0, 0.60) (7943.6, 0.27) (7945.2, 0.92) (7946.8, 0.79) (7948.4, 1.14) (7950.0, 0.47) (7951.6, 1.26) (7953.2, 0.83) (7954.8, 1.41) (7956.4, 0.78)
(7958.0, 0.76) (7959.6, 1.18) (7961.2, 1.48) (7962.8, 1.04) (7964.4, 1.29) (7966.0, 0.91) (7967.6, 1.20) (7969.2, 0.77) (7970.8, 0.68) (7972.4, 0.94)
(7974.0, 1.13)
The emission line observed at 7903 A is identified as H-alpha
